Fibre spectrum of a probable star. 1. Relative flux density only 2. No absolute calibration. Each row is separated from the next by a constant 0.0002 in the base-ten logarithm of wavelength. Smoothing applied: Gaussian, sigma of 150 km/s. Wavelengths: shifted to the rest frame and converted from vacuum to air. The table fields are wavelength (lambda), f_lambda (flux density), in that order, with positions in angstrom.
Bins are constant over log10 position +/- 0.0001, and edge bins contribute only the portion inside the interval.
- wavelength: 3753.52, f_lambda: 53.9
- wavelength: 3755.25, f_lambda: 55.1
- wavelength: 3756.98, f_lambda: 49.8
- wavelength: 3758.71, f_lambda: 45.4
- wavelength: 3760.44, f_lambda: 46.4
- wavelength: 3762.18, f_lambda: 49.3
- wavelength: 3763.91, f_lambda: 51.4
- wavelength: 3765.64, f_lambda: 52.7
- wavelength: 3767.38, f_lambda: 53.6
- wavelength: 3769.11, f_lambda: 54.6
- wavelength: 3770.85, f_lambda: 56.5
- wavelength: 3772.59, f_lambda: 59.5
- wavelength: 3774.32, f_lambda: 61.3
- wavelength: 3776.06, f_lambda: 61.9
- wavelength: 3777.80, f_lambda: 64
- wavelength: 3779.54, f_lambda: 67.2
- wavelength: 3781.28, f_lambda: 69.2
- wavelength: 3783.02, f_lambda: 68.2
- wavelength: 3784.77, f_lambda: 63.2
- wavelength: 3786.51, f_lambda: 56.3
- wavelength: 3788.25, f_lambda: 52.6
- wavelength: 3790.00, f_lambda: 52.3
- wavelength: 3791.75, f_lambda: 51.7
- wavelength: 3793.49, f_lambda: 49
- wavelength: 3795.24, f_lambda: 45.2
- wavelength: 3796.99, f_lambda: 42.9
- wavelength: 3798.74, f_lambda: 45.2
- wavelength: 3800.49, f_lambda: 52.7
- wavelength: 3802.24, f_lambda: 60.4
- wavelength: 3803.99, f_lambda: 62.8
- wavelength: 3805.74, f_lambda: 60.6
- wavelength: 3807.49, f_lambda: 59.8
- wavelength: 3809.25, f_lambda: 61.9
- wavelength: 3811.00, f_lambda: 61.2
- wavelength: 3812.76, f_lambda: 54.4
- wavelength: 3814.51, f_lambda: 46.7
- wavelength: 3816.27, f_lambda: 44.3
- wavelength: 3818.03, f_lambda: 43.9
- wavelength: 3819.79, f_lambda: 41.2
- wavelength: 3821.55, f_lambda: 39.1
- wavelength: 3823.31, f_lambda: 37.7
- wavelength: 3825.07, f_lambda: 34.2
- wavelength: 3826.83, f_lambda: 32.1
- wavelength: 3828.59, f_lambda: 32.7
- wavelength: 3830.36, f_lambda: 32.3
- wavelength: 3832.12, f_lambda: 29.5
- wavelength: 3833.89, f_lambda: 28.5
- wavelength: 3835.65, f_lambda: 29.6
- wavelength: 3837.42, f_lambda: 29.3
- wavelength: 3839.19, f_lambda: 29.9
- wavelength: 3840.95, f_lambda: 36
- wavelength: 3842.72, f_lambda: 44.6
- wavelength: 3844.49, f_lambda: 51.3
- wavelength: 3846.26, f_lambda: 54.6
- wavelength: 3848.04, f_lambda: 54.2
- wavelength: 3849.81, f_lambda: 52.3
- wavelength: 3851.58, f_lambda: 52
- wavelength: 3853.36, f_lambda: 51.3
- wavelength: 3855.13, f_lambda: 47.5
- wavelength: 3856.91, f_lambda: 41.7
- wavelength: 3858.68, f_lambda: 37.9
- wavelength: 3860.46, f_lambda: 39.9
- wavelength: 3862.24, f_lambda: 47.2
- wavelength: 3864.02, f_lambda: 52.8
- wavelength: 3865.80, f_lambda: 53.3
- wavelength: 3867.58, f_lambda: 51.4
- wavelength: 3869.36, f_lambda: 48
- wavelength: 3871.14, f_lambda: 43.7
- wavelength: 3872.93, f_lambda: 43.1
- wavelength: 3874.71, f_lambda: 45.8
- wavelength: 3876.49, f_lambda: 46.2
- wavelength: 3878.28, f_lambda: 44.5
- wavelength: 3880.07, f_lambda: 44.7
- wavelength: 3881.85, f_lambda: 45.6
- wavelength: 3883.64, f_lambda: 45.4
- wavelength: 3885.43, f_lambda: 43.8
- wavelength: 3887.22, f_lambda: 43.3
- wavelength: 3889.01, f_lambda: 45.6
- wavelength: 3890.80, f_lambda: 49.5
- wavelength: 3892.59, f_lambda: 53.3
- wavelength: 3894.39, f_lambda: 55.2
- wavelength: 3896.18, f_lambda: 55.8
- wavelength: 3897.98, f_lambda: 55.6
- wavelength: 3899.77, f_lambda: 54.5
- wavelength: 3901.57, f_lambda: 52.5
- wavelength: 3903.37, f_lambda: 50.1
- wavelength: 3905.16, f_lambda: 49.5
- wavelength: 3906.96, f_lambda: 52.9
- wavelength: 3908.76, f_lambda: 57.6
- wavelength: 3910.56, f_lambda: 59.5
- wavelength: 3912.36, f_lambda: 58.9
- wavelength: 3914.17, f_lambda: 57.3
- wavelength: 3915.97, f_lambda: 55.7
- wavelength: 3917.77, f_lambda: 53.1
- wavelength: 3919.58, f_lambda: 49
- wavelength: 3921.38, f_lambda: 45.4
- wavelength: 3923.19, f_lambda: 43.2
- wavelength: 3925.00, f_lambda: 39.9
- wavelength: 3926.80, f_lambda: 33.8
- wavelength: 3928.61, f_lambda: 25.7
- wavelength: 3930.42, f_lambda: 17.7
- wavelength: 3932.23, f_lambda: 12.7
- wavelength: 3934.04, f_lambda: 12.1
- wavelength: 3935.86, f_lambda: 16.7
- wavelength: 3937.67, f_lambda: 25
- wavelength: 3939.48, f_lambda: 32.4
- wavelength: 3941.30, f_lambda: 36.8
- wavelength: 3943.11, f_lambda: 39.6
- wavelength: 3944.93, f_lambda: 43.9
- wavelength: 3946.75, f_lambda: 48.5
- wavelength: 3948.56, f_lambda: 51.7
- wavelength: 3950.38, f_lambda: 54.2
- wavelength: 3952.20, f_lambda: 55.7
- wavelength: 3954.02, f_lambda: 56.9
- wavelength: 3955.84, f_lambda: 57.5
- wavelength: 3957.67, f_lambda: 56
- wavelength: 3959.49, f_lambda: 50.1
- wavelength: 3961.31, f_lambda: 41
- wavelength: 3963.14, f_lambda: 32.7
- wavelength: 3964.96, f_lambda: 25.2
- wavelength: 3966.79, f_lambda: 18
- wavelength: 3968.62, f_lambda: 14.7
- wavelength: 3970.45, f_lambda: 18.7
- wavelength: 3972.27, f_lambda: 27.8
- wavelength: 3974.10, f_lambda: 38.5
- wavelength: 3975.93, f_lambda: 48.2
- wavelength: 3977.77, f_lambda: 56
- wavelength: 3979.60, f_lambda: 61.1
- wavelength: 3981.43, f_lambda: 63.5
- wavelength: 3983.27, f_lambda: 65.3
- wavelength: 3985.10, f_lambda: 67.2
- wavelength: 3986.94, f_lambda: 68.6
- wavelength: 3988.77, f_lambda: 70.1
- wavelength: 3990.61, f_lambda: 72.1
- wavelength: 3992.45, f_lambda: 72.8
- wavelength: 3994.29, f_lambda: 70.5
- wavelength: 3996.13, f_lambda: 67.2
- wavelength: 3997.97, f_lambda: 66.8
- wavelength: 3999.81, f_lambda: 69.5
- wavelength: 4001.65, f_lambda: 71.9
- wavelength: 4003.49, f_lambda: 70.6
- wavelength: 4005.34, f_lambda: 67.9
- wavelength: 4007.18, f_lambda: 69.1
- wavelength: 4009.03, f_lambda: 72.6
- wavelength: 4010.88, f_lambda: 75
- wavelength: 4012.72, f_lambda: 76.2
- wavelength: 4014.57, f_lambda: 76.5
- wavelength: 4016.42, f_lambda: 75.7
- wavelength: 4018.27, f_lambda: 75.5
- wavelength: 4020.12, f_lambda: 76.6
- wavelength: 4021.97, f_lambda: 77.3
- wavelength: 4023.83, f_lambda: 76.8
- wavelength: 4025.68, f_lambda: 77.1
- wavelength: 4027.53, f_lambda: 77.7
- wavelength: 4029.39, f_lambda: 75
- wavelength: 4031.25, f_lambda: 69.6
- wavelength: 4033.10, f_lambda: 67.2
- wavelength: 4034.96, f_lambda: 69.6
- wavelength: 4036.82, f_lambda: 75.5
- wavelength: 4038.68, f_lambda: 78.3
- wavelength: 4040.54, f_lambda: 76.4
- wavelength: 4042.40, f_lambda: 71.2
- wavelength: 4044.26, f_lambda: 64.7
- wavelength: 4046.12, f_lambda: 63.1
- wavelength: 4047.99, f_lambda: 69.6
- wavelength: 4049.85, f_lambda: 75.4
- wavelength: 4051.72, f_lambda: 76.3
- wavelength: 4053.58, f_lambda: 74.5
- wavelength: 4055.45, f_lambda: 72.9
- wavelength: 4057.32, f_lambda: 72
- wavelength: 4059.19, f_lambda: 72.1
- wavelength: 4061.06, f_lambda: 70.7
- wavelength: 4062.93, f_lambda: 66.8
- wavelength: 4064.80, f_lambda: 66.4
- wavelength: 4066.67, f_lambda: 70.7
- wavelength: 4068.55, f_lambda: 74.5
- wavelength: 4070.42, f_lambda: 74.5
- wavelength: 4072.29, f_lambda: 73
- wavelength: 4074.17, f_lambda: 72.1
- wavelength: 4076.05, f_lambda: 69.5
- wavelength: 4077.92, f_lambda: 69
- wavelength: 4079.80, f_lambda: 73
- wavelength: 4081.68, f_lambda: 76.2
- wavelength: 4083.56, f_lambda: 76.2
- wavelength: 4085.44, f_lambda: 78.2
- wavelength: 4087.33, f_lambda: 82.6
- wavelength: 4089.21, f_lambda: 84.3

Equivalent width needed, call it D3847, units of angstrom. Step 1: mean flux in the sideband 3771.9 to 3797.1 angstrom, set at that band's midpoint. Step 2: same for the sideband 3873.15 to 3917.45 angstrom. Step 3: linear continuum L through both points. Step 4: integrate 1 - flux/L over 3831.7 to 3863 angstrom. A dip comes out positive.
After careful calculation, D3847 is 6.8 angstrom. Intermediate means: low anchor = 58.1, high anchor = 50.9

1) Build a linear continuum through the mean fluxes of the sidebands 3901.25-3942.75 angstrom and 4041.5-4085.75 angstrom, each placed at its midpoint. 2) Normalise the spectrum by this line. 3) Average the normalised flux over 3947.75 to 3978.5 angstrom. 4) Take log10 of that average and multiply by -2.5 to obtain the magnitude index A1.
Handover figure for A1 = 0.192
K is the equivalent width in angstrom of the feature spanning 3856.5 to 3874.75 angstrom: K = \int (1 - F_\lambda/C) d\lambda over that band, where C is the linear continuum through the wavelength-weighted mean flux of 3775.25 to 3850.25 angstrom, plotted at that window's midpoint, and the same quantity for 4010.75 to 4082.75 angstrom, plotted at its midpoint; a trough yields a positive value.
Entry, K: 2.7 angstrom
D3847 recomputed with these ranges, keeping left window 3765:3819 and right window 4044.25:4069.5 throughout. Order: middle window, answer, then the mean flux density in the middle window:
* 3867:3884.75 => 4.4 angstrom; 45.7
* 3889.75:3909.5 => 2.8 angstrom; 53.2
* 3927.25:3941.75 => 9.4 angstrom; 22.3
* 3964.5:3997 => 7.3 angstrom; 51.8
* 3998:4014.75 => -0.9 angstrom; 71.7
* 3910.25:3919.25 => 1.0 angstrom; 56.2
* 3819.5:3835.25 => 6.6 angstrom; 33.7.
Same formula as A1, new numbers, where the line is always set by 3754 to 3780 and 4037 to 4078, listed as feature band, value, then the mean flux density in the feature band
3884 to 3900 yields 0.23 mag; 50.4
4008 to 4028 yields -0.10 mag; 76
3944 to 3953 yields 0.28 mag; 50.7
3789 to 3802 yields 0.16 mag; 49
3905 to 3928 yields 0.26 mag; 50.1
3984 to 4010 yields -0.02 mag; 69.8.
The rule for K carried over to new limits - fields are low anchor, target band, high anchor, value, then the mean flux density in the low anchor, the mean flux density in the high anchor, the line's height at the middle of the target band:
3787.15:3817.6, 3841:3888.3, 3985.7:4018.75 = 9.5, 53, 71.5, 58.8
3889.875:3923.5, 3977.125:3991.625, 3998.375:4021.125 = 0.5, 53.2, 73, 68.1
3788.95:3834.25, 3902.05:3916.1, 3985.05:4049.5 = 0.9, 46.4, 72.1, 58.6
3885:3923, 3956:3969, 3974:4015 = 5.4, 52.2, 67.3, 62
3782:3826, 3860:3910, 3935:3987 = -1.9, 51.5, 43.5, 47.4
